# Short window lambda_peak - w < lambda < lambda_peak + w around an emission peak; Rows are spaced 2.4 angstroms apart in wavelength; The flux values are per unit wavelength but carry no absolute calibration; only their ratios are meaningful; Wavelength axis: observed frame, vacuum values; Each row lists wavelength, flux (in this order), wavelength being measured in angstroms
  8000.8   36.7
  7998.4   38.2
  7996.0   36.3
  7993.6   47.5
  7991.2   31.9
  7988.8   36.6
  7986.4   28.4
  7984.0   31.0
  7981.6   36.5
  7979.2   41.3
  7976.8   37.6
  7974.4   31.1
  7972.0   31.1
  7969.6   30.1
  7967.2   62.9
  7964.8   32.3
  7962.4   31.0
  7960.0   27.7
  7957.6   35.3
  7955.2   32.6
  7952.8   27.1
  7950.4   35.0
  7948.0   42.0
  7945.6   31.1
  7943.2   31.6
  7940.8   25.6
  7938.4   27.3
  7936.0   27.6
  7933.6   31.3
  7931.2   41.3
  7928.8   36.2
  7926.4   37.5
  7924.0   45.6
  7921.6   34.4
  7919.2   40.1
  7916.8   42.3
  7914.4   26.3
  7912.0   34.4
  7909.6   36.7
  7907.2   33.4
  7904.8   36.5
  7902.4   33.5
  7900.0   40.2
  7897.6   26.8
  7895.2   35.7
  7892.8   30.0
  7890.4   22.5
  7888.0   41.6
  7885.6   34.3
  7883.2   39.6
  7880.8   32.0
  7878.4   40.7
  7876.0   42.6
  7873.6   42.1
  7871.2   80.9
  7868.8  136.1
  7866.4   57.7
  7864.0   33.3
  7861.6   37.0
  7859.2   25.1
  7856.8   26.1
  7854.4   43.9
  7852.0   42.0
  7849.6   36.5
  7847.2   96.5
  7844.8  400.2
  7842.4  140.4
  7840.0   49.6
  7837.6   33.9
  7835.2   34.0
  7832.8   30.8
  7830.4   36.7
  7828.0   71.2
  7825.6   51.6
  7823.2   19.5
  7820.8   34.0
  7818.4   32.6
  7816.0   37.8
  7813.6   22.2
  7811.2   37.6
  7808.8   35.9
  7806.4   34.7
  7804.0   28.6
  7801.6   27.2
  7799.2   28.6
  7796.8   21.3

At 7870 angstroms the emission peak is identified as [N II] 6583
